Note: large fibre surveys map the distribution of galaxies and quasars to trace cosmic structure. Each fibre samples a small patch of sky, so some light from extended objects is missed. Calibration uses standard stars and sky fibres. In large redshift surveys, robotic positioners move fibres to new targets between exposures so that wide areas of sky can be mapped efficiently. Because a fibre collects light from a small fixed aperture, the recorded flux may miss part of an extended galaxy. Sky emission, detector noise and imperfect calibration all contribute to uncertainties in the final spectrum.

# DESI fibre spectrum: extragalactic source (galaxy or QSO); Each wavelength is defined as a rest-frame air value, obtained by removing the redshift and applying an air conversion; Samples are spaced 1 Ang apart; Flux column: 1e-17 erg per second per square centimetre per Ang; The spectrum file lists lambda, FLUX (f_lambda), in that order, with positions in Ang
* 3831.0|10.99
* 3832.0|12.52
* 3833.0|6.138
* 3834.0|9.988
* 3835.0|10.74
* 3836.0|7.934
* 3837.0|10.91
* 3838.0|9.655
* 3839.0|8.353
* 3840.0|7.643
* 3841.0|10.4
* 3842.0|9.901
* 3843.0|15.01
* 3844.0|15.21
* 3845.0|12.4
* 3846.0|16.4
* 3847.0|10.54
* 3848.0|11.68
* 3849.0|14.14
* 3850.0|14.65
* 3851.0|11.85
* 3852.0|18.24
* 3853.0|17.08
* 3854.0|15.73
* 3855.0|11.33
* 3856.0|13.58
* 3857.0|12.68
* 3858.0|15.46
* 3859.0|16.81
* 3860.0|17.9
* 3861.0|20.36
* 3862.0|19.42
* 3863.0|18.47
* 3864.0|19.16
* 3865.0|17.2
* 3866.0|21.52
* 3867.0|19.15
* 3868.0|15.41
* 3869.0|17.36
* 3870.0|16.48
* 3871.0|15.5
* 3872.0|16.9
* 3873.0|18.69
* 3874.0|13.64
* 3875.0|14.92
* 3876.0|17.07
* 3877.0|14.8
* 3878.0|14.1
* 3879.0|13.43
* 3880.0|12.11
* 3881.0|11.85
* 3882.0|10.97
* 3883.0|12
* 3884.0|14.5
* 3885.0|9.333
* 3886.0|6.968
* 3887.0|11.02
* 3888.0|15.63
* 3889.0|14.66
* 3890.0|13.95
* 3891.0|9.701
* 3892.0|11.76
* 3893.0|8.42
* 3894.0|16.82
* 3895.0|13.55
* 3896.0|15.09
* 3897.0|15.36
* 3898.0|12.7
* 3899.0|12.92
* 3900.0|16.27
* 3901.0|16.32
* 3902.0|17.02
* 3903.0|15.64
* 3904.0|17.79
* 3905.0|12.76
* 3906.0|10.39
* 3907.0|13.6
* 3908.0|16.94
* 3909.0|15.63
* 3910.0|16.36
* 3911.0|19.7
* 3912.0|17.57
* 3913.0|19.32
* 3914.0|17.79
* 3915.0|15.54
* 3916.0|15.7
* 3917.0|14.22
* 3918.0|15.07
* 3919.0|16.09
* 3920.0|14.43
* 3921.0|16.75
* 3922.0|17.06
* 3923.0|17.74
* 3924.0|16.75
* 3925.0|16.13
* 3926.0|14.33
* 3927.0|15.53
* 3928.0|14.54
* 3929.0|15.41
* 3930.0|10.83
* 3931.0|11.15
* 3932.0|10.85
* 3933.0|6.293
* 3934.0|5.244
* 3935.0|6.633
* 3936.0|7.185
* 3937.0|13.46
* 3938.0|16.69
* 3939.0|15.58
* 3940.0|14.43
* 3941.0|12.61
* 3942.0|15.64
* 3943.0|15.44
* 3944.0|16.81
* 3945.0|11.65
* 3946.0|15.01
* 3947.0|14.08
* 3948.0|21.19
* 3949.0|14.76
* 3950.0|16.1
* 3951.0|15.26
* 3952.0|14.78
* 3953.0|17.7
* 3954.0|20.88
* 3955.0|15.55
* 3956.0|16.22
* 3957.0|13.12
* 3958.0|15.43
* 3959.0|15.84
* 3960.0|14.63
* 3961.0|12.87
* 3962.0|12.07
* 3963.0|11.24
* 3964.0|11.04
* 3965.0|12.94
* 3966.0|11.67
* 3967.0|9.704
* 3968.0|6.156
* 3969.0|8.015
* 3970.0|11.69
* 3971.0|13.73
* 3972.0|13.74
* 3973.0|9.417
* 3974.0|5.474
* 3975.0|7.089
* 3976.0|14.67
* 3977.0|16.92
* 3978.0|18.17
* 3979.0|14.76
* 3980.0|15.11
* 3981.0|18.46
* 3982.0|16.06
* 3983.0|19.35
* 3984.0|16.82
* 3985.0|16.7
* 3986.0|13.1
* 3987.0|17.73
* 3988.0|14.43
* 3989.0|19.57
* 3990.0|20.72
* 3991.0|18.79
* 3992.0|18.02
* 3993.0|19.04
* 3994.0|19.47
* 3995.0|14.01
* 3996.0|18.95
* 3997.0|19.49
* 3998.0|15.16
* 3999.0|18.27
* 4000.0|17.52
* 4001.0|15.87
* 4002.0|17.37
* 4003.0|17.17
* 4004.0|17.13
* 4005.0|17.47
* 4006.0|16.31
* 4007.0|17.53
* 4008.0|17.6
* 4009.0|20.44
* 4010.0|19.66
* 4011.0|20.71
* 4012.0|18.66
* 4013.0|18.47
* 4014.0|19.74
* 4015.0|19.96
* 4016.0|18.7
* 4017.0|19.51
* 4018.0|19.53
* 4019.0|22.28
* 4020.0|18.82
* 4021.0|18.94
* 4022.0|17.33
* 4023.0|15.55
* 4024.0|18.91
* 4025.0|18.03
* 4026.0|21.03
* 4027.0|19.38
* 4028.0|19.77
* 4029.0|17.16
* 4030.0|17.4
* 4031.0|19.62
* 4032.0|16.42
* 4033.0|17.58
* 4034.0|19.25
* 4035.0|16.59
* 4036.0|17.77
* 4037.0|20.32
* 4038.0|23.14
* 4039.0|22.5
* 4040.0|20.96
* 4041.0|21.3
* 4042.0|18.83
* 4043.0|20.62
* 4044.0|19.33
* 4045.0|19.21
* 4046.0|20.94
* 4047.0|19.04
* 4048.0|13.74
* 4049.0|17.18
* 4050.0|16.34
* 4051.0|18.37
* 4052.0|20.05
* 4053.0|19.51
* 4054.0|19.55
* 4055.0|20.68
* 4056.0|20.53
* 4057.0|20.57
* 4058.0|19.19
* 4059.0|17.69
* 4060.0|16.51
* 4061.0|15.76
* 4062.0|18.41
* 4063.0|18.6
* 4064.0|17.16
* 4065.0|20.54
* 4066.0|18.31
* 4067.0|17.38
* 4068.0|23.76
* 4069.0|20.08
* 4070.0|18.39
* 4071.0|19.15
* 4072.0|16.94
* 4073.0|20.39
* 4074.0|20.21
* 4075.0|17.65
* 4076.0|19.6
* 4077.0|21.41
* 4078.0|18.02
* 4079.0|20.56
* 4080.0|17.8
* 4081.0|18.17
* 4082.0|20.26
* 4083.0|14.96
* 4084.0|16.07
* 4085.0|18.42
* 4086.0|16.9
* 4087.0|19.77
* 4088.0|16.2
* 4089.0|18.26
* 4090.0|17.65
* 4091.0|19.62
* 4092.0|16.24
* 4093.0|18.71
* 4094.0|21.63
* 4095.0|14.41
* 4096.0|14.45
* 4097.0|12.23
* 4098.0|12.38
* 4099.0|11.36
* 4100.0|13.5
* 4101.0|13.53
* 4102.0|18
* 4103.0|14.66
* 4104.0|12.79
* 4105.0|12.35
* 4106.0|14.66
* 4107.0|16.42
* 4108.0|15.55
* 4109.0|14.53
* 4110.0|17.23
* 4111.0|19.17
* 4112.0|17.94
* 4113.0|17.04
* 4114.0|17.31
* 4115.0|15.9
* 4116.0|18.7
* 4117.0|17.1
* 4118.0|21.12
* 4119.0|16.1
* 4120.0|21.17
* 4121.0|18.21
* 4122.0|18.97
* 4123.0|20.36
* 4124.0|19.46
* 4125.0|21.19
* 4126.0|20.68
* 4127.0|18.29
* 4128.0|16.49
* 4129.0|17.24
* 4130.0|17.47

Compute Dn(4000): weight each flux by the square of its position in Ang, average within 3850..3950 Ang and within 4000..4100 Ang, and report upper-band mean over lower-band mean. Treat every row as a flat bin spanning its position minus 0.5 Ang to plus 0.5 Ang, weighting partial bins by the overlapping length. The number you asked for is 1.3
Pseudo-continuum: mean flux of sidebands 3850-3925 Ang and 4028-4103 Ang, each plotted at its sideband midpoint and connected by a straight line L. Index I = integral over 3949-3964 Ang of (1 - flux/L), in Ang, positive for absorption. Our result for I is 1.3 Ang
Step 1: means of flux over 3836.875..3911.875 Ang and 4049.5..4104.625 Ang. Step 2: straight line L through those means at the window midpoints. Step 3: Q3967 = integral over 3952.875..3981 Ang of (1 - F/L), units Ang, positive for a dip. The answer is 5.0 Ang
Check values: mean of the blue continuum 14.4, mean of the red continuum 17.8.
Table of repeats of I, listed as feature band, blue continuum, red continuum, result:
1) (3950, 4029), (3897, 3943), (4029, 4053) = 3.9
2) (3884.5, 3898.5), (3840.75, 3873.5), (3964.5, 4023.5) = 3.0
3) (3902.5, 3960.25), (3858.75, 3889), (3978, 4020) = 6.1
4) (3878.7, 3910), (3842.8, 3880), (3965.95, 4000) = 4.3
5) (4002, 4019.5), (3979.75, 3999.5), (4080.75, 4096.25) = -1.3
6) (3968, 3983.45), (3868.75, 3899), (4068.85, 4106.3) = 1.9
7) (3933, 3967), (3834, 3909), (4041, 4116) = 3.5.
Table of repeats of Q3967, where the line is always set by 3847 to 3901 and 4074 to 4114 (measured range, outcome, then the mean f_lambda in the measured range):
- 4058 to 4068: -1.1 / 18.2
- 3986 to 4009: -2.5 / 17.6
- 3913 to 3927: -0.9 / 16.1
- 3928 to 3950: 3.3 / 13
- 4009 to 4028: -3.8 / 19.2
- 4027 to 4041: -2.6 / 19.2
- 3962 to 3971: 2.9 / 10.6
